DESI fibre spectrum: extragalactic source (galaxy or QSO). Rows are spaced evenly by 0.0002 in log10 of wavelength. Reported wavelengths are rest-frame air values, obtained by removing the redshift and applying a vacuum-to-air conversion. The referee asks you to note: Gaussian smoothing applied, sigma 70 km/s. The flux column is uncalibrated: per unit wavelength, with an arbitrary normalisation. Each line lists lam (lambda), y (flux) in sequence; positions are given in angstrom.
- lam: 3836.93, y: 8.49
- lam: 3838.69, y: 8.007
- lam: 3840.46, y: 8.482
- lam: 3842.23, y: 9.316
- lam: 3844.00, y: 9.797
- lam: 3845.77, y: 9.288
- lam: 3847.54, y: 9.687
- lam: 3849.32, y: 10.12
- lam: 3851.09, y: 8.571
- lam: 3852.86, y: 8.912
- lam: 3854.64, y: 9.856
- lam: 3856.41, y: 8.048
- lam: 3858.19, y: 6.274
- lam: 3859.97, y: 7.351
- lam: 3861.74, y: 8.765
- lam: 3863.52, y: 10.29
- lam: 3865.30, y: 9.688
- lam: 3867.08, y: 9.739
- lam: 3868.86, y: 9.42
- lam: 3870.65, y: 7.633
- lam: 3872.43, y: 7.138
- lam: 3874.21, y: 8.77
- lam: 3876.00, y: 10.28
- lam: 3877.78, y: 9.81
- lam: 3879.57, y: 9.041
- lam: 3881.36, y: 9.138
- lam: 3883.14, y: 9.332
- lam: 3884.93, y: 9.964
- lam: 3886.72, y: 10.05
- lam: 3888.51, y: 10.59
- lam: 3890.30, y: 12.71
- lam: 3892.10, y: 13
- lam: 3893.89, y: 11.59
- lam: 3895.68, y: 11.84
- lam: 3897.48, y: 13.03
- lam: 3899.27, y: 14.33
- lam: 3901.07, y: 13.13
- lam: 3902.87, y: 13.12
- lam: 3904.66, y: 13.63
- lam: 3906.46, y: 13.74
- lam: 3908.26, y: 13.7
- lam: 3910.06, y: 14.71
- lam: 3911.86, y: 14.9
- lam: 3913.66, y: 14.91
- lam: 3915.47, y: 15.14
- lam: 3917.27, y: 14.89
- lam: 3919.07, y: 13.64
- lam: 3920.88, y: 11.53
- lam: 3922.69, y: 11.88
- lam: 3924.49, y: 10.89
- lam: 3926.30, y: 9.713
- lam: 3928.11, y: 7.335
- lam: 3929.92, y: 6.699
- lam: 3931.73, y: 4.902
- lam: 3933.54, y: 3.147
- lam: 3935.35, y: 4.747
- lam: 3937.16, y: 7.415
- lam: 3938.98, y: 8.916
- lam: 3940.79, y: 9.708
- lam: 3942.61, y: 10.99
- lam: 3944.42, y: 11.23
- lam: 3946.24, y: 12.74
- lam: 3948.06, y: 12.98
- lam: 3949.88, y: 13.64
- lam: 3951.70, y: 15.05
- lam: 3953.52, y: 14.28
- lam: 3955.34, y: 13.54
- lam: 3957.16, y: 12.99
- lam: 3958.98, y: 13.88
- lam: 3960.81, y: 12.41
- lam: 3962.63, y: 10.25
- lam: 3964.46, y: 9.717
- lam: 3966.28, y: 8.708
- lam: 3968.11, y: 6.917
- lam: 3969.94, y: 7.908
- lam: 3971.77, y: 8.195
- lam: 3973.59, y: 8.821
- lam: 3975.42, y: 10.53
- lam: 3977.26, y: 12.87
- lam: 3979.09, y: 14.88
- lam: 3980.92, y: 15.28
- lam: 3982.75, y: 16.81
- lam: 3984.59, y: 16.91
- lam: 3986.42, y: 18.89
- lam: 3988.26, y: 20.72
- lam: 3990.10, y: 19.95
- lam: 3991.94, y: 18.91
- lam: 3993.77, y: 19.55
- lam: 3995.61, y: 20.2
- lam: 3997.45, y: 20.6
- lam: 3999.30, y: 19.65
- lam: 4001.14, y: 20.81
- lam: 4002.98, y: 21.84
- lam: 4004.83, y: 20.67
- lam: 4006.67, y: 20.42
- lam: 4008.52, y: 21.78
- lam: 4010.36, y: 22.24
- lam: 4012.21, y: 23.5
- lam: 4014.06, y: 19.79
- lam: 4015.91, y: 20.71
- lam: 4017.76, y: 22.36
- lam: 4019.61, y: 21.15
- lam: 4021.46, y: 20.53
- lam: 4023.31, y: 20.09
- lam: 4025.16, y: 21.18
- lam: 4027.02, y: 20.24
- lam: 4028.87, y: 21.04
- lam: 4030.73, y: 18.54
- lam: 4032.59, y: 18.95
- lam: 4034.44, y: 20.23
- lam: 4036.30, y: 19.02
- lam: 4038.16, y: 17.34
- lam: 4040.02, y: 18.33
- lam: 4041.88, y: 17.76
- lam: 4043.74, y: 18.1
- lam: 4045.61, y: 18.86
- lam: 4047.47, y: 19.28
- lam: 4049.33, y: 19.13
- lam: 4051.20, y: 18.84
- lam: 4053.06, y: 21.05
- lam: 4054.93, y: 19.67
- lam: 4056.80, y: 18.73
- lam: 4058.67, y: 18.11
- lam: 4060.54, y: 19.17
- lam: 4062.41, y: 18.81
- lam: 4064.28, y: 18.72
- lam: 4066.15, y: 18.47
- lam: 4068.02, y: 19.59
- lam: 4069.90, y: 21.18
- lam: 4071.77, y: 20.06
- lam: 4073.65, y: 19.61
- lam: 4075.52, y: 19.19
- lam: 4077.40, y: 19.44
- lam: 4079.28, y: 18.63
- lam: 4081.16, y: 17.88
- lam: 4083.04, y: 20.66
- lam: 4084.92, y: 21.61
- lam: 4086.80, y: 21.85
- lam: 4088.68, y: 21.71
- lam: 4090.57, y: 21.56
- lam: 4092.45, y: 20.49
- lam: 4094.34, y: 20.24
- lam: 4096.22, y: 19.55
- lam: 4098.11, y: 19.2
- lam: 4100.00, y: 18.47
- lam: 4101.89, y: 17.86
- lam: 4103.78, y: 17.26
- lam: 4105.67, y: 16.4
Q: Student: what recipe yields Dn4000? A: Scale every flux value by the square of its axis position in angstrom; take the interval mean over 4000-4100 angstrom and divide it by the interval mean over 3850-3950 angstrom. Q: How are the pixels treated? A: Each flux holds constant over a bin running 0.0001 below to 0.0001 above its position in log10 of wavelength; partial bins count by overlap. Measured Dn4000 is 2.0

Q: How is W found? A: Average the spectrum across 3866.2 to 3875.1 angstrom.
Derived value 8.54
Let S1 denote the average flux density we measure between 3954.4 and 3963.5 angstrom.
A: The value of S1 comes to 12.6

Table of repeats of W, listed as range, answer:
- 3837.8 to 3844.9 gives 8.91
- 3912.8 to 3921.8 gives 14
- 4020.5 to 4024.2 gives 20.3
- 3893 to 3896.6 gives 11.7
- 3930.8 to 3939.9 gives 5.84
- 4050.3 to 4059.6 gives 19.3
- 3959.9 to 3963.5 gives 11.4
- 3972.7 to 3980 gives 11.8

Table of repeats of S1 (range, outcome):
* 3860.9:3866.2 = 9.59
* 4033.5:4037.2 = 19.7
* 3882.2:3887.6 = 9.79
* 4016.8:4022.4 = 21.4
